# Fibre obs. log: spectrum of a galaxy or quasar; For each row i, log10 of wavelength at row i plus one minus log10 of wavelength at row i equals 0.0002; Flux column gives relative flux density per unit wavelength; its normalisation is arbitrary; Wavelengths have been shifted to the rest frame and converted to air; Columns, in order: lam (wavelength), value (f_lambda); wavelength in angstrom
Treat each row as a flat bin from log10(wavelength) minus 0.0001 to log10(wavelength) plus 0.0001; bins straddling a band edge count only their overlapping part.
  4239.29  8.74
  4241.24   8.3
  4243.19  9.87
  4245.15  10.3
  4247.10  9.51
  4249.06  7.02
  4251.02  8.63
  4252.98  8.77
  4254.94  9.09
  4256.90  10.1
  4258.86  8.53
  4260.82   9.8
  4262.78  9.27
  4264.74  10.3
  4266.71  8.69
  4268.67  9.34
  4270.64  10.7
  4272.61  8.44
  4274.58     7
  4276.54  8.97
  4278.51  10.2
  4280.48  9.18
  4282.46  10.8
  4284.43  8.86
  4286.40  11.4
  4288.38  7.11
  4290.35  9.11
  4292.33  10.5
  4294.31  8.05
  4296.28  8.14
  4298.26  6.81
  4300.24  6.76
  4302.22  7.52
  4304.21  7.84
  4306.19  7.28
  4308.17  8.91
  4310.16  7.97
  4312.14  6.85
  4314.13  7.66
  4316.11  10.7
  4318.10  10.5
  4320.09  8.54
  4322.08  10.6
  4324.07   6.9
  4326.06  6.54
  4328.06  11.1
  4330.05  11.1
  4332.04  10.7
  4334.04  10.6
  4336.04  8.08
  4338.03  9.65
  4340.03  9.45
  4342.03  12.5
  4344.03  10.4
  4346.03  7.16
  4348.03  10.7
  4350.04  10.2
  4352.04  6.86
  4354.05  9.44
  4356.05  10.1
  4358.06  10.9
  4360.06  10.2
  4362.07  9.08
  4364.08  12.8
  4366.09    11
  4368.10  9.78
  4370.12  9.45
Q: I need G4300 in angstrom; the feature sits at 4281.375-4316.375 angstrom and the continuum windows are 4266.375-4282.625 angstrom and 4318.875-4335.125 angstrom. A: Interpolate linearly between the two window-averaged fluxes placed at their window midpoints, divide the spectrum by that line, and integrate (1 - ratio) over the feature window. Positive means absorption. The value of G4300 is 3.5 angstrom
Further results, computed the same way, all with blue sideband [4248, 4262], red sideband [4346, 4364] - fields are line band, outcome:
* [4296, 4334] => 3.1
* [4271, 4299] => 0.5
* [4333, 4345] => -0.7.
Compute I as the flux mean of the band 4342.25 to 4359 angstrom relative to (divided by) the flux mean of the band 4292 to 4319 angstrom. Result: 1.17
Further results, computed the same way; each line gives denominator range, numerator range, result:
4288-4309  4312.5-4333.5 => 1.17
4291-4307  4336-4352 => 1.23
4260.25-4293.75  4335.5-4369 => 1.06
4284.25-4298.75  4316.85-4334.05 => 1.09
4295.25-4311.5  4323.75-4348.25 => 1.26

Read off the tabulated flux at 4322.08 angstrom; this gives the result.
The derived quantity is 10.6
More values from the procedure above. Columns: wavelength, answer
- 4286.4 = 11.4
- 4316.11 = 10.7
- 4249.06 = 7.02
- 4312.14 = 6.85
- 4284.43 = 8.86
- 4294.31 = 8.05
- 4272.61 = 8.44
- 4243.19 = 9.87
